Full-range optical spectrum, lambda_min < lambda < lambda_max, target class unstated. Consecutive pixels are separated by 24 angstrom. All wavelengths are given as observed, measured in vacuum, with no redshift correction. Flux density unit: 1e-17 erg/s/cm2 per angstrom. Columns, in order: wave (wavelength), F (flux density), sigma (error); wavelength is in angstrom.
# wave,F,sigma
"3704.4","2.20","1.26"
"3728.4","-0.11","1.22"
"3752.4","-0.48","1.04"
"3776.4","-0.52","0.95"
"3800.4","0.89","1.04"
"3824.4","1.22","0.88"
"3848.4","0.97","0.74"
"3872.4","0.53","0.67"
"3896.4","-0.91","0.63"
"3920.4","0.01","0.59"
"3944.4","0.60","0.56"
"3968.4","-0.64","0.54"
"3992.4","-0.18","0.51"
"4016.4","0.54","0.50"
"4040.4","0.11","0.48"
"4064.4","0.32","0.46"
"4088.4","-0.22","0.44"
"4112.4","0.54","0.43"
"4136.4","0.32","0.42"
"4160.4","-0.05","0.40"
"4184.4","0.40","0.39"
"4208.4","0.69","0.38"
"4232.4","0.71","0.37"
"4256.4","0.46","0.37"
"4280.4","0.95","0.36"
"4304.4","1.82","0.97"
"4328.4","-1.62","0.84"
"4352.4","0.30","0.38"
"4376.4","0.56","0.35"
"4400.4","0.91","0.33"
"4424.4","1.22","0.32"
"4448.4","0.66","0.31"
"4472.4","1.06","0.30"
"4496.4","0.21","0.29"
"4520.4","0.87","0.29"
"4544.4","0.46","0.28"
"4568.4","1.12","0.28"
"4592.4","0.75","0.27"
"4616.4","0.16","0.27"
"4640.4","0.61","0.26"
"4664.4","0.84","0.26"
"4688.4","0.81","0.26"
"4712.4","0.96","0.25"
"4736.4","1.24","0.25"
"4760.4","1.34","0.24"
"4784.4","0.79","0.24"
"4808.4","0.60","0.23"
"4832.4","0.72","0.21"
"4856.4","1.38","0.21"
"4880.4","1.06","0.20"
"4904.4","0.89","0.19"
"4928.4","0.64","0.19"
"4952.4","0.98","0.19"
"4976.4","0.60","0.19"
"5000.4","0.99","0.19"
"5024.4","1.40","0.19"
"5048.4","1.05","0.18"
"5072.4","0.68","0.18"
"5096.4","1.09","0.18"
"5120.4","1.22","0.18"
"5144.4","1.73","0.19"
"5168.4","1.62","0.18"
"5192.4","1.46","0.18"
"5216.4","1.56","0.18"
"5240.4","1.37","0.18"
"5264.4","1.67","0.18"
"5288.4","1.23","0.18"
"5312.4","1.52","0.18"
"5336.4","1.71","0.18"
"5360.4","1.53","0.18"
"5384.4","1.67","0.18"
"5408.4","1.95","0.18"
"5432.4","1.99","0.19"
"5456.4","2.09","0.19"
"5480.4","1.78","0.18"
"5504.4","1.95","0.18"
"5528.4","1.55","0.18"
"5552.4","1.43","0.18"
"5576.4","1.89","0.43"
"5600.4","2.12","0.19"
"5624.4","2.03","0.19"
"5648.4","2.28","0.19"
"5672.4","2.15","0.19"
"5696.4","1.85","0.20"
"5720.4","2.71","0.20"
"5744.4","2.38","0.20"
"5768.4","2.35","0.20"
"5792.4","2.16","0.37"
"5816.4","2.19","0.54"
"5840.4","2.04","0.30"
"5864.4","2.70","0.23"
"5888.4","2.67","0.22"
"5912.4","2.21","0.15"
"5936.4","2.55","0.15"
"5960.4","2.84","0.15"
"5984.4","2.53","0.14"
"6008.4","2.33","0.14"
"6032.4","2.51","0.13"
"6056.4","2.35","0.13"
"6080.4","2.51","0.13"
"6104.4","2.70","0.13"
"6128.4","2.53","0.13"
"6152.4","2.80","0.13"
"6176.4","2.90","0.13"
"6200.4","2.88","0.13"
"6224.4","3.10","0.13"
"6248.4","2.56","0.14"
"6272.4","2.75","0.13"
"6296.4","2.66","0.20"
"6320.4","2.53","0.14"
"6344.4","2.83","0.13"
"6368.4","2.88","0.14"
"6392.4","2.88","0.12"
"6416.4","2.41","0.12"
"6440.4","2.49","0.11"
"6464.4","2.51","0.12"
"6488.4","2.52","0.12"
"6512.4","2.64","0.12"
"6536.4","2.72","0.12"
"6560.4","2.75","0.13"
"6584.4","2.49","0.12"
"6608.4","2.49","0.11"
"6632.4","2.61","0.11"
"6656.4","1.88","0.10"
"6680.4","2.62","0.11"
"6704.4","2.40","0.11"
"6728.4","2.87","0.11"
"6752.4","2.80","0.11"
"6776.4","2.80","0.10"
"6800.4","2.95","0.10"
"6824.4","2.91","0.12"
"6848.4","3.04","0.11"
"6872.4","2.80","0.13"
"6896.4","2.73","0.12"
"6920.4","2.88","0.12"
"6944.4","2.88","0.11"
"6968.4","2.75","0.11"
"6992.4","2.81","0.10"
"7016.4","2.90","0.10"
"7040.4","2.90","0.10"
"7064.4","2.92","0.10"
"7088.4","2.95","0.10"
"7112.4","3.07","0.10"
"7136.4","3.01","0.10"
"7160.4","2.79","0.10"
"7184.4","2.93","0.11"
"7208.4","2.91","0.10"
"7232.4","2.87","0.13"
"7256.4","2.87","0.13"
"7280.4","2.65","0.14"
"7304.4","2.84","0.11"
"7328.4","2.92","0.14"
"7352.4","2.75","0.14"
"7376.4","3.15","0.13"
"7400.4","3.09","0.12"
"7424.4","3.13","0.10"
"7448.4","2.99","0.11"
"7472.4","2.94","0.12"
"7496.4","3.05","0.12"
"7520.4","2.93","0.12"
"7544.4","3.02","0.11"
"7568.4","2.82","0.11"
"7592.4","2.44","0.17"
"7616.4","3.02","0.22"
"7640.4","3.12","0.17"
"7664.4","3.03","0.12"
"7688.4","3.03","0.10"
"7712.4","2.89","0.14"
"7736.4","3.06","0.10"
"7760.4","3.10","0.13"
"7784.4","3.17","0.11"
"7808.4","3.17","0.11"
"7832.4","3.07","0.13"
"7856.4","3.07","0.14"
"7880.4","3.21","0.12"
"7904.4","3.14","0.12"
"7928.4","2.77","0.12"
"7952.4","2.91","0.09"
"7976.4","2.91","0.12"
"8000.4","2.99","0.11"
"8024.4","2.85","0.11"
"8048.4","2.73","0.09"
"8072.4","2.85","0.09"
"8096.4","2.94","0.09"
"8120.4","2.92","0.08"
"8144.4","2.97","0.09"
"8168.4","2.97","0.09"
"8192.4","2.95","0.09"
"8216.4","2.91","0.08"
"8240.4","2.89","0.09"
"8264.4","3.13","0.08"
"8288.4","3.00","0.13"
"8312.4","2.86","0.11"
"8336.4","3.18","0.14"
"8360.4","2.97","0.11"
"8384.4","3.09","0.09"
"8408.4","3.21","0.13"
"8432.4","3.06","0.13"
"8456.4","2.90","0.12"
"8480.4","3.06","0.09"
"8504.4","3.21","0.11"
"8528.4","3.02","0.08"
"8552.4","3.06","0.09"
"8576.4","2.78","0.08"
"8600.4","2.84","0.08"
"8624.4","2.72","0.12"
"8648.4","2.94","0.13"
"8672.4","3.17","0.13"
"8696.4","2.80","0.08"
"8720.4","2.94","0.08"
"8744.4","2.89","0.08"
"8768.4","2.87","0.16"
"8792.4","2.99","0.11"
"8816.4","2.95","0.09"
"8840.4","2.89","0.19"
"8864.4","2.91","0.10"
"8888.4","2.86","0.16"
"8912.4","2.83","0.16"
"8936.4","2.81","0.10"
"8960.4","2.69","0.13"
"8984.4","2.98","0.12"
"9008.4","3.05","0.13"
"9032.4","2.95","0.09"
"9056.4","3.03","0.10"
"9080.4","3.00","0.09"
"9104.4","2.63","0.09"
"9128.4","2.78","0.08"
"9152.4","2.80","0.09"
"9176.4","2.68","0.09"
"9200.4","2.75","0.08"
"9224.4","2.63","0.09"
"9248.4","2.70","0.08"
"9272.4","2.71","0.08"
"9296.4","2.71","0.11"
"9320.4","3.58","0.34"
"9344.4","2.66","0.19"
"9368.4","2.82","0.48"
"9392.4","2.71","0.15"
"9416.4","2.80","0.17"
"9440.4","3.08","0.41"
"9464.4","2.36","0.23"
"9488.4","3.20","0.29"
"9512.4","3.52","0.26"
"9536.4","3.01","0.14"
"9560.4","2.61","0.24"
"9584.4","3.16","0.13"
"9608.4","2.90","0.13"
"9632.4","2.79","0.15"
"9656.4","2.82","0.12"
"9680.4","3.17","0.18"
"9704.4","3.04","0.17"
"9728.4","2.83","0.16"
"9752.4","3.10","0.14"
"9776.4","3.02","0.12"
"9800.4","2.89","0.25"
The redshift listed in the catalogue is 0.287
